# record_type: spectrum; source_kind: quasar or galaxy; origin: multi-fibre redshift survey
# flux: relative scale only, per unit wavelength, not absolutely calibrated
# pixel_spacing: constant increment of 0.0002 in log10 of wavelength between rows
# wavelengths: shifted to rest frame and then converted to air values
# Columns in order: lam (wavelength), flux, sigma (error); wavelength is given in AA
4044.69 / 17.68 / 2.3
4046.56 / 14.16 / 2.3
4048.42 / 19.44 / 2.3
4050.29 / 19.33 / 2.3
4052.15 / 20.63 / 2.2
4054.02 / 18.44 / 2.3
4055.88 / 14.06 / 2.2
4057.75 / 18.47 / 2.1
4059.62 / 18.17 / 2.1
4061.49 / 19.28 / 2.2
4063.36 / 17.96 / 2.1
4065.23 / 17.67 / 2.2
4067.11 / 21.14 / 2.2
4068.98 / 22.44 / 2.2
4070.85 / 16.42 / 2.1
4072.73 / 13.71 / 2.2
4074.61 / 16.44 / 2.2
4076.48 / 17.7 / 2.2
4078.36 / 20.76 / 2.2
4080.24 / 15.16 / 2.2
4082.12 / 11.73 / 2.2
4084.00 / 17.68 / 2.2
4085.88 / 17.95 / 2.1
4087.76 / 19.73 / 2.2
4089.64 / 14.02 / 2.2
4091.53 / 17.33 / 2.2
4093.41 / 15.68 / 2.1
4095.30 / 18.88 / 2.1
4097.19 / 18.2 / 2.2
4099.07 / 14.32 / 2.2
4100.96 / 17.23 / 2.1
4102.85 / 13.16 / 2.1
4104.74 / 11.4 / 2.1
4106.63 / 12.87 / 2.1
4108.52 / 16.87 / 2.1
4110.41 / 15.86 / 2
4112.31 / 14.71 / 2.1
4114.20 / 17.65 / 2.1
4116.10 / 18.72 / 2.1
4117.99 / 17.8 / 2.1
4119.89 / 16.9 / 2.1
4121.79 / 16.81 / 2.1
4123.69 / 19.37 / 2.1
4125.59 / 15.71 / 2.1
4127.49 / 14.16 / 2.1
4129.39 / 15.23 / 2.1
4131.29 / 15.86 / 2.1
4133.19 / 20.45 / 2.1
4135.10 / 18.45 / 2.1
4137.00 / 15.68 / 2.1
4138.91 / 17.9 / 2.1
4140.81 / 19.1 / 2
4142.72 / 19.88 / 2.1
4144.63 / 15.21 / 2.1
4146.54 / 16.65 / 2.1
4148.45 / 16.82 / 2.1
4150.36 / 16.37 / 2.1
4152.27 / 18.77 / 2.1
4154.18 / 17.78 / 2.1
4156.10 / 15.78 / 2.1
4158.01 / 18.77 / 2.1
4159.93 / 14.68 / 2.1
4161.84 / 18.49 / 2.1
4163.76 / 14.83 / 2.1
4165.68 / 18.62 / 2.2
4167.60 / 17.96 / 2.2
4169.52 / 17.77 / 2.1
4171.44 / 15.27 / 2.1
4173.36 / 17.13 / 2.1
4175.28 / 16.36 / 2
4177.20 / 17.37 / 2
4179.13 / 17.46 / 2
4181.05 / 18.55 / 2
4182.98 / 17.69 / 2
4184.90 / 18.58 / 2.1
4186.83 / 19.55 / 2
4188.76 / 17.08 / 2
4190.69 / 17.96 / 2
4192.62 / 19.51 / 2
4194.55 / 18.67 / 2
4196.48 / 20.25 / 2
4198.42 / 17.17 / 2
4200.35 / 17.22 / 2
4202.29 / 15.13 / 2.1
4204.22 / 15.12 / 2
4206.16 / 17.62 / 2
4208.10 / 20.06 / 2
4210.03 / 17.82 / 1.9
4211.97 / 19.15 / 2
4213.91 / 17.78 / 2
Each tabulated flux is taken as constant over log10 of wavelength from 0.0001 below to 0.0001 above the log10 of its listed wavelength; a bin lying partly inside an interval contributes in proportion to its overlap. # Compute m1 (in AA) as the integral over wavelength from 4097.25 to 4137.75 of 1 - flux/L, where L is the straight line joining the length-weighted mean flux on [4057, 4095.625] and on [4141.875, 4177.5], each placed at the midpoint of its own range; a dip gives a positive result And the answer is 2.5 AA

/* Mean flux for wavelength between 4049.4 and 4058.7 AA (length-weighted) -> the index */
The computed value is 18.2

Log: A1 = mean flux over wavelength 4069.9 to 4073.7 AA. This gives 15.1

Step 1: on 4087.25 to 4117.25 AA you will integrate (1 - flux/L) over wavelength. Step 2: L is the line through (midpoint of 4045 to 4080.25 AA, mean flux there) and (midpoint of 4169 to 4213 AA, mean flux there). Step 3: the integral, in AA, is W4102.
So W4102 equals 3.3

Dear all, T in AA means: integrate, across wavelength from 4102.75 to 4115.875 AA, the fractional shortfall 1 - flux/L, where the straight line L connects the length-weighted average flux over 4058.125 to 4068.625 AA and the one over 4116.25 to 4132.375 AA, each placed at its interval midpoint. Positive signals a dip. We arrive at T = 1.7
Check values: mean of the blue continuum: 19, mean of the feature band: 15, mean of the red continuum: 16.6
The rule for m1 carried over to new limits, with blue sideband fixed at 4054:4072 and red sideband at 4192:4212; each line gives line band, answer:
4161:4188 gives 0.7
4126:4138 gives 1.0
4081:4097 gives 1.4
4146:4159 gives 0.6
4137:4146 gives 0.2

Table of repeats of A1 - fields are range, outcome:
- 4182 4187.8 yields 18.6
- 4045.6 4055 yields 18.4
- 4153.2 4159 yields 17.4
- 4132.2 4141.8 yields 18.3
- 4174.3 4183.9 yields 17.5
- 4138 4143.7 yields 19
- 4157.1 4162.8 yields 17.3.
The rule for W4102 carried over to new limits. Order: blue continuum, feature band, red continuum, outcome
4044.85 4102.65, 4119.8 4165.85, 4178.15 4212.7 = 1.7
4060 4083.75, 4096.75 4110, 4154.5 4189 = 2.1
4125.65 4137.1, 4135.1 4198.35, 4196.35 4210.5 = -2.2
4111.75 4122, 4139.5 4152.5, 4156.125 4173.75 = -0.3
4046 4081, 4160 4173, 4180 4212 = 0.8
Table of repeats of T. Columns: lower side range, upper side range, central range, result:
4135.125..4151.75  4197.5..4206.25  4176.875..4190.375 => -1.2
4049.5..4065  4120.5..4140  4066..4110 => 2.9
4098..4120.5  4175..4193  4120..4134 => -0.5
